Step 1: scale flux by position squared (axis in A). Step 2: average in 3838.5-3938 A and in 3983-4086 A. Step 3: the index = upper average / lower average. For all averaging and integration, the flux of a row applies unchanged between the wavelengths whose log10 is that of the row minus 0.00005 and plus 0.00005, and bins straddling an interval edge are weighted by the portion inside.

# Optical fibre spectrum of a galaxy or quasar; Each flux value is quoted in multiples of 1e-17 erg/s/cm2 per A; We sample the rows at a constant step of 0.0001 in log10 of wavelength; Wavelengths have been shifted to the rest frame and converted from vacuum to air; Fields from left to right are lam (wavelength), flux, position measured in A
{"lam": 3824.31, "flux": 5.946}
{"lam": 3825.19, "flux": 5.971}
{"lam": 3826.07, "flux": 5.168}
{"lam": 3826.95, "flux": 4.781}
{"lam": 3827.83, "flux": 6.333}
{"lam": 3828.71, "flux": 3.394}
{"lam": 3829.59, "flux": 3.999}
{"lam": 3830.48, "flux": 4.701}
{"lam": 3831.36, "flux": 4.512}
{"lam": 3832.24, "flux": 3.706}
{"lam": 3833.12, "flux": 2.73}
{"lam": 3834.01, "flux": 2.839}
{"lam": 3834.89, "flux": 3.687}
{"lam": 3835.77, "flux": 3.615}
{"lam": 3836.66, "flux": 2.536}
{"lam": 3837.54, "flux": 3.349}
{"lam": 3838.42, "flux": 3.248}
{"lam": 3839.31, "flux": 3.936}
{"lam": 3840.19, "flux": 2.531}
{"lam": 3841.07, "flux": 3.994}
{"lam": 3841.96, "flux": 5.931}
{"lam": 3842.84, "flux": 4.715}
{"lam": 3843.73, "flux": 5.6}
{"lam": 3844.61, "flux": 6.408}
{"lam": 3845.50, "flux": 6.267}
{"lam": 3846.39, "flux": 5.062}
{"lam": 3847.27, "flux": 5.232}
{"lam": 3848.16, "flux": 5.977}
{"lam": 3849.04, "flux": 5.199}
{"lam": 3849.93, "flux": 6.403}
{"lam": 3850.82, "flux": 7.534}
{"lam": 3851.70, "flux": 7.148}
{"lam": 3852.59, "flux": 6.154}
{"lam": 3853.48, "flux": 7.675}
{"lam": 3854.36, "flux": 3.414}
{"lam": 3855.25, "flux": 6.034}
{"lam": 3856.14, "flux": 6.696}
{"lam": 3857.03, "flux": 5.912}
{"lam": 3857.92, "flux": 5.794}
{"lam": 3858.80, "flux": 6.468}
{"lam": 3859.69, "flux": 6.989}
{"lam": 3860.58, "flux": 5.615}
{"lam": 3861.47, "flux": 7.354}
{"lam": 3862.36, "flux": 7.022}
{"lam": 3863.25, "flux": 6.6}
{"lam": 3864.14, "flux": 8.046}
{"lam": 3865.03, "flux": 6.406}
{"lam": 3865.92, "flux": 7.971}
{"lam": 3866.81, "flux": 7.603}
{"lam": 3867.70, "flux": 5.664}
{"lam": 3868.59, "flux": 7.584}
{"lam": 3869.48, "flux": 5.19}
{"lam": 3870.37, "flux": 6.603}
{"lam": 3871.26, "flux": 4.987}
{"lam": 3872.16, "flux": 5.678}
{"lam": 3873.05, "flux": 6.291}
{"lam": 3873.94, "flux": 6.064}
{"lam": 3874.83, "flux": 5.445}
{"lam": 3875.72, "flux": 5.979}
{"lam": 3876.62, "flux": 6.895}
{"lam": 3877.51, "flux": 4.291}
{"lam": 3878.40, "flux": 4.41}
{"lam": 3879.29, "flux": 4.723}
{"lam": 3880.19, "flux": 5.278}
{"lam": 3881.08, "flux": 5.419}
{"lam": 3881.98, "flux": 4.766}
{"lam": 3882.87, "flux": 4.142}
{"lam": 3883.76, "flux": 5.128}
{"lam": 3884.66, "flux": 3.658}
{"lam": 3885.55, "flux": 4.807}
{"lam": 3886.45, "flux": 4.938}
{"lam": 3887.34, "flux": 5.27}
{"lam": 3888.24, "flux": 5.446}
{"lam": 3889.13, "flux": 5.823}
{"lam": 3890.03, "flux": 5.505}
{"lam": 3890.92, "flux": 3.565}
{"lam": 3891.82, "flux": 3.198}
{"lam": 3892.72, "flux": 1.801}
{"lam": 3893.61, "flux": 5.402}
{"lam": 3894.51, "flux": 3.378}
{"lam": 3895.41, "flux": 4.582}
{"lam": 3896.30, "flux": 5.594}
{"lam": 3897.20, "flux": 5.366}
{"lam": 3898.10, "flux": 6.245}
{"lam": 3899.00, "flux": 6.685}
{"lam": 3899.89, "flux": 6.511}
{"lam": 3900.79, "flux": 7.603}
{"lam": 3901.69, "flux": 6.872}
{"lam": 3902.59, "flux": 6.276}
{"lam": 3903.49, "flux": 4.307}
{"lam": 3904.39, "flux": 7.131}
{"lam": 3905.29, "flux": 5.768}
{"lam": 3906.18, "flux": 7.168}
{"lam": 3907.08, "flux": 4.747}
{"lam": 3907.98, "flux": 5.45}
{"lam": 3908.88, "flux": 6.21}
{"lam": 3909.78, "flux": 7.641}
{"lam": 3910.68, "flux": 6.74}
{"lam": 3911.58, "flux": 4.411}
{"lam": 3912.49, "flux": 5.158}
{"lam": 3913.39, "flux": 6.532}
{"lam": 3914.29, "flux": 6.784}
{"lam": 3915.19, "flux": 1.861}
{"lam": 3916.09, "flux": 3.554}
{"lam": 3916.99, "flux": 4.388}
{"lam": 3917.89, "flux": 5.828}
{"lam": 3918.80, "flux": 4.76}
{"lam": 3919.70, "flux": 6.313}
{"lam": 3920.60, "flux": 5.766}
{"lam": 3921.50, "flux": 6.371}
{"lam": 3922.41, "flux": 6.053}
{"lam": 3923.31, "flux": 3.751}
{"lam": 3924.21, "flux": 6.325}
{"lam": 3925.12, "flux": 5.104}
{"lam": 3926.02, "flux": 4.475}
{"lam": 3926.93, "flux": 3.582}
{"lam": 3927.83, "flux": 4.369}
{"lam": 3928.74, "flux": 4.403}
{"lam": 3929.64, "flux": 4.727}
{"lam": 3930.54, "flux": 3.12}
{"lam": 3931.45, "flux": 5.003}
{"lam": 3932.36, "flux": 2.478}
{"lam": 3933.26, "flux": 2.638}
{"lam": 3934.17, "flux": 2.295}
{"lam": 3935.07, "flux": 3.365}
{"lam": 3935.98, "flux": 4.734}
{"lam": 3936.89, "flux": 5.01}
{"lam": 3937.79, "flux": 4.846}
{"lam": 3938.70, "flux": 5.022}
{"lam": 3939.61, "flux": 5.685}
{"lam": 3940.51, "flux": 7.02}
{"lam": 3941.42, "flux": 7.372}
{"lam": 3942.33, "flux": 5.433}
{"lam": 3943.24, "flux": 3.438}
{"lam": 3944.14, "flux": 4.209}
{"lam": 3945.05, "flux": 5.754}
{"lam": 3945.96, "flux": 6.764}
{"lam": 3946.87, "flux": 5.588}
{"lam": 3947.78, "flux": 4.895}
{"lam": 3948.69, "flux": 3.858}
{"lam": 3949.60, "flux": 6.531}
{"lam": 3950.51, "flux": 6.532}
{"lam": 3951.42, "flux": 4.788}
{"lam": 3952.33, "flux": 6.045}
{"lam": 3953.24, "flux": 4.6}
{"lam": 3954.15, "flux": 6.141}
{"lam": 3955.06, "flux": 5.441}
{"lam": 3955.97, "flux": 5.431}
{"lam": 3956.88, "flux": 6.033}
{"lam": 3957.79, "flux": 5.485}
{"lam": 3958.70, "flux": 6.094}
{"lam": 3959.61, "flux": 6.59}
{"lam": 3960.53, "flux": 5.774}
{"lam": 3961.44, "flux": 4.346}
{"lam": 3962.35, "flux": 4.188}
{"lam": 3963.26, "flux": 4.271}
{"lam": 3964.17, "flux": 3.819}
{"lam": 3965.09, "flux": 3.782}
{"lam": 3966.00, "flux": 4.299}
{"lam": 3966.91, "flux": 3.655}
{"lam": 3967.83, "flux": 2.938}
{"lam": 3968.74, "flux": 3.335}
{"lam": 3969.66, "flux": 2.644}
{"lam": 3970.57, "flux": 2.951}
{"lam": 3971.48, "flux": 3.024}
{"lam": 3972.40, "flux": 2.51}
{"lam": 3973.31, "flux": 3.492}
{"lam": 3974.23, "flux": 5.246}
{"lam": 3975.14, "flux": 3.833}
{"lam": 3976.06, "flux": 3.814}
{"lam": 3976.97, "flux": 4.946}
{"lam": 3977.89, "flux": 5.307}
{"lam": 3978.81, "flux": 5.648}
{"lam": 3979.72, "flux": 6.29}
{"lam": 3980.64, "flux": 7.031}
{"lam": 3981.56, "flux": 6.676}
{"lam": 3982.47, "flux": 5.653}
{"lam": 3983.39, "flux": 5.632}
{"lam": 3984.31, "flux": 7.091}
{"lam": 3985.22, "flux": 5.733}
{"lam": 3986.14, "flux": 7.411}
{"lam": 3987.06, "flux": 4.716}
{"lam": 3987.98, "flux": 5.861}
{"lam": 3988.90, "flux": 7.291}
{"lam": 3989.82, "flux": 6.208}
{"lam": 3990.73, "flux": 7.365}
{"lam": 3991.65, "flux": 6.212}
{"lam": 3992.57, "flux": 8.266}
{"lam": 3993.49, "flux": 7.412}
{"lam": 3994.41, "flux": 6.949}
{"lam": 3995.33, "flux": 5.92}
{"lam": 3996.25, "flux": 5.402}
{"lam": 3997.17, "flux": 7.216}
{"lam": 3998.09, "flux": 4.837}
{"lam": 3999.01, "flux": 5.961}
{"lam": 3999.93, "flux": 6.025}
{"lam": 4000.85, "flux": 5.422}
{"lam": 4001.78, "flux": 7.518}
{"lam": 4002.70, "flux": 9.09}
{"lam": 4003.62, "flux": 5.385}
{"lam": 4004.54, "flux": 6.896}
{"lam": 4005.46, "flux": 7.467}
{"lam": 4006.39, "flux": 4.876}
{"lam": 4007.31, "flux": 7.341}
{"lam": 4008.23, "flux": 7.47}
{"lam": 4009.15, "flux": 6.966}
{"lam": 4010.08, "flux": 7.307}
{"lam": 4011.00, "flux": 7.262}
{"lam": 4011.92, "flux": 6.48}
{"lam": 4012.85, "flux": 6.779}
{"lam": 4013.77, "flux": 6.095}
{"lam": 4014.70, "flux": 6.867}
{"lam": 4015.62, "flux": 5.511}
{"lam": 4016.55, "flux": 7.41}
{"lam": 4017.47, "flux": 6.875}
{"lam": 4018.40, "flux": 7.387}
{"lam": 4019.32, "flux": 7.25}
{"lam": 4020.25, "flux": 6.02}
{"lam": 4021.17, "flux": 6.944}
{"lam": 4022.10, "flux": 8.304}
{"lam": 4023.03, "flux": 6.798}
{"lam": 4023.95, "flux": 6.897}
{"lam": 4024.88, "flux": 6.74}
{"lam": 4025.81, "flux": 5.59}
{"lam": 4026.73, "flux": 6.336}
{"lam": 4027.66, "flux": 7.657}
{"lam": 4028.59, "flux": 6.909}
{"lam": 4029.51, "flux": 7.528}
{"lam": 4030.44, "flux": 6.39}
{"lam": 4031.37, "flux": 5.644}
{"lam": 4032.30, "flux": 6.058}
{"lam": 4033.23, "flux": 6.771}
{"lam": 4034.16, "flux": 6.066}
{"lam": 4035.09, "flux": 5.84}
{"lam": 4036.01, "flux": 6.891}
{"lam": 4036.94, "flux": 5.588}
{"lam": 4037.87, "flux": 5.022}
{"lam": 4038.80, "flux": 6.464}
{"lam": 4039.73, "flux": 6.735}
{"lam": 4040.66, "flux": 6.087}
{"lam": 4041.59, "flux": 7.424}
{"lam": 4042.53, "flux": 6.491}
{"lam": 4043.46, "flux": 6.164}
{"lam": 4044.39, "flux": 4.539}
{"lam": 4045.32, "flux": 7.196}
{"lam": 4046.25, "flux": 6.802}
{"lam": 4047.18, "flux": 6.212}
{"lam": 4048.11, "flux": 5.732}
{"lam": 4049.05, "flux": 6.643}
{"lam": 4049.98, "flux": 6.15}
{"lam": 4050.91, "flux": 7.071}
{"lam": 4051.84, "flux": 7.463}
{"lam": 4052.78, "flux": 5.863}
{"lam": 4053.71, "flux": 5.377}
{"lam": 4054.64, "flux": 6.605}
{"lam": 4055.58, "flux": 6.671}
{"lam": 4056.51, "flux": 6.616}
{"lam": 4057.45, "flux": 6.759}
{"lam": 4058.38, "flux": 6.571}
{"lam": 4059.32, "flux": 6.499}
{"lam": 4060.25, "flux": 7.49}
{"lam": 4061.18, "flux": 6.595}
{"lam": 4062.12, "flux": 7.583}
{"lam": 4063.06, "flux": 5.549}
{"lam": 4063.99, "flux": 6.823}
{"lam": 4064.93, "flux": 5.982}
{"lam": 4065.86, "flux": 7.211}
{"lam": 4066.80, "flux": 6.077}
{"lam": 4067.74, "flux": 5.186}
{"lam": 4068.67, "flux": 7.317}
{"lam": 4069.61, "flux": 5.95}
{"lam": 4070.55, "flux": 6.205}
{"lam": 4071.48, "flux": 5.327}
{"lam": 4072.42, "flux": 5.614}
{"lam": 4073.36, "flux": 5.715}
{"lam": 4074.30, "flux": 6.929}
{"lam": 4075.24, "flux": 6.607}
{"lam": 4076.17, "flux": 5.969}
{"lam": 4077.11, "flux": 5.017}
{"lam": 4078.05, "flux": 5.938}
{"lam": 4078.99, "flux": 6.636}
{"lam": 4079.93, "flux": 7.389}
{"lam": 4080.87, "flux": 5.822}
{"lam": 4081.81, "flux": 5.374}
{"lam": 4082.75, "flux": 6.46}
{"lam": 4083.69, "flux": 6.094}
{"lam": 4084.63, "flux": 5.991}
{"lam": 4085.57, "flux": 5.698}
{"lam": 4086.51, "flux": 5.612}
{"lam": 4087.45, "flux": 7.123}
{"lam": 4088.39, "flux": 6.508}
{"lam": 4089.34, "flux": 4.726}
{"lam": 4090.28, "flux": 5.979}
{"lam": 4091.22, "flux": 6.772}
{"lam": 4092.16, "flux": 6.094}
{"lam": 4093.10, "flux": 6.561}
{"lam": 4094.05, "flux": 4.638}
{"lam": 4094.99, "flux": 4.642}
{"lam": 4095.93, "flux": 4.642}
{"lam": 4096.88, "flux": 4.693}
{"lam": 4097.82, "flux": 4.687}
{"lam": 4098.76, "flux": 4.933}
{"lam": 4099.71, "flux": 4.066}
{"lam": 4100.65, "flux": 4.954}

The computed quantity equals 1.29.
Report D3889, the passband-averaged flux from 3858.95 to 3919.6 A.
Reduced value 5.6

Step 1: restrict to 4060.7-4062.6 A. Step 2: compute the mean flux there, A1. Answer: 7.07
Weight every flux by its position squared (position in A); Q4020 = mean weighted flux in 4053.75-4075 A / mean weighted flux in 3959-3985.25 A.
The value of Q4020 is 1.4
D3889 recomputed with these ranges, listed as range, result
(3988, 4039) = 6.63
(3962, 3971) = 3.58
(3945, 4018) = 5.71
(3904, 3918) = 5.58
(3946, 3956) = 5.49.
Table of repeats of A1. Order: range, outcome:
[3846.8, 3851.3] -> 6.08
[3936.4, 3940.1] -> 5.16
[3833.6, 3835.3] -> 3.27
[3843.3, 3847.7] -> 5.72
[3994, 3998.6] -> 6.06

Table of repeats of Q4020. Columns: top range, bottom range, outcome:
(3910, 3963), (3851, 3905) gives 0.91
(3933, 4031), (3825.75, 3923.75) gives 1.13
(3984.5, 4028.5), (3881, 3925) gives 1.32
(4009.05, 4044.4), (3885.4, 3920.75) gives 1.30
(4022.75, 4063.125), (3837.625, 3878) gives 1.20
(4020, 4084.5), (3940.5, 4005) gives 1.21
